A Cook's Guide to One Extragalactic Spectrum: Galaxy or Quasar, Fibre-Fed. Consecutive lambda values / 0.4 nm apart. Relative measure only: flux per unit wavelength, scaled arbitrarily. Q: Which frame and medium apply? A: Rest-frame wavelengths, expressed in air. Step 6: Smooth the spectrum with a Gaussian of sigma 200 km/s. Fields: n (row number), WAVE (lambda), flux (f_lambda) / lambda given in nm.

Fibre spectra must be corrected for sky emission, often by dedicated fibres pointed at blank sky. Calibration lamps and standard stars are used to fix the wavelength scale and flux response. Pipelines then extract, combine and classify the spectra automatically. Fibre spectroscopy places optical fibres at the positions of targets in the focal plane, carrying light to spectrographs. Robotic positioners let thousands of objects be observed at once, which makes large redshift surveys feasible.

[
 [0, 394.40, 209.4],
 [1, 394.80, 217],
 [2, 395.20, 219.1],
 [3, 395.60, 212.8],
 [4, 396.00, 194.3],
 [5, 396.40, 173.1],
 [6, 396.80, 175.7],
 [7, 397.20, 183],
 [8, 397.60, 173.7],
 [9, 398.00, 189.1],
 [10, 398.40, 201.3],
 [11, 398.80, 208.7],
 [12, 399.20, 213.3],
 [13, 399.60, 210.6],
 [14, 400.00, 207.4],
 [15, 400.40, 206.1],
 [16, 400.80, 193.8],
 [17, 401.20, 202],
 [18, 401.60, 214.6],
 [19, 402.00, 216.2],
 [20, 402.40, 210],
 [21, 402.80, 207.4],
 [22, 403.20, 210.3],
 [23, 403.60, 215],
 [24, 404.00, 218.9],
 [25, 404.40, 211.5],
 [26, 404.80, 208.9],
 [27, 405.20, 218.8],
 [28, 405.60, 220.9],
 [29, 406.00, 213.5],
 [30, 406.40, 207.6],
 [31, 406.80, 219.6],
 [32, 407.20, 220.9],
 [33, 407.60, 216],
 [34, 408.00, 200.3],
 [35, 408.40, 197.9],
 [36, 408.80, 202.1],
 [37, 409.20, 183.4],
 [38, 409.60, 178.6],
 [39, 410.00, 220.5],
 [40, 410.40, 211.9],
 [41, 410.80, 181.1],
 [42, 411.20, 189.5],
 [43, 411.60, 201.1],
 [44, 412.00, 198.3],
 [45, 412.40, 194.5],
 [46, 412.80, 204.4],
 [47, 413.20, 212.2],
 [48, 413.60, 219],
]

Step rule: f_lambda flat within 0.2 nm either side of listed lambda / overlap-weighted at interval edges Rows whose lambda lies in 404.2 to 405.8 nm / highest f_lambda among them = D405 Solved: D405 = 220.9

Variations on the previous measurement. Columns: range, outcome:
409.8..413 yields 220.5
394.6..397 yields 219.1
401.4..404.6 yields 218.9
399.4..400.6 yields 210.6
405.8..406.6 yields 213.5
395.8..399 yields 208.7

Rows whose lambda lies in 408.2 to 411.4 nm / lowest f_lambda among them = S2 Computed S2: 178.6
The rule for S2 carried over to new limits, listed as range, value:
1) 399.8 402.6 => 193.8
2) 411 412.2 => 189.5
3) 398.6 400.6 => 206.1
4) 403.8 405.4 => 208.9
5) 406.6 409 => 197.9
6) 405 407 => 207.6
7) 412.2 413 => 194.5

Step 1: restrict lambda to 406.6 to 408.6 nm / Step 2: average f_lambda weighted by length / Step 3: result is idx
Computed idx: 211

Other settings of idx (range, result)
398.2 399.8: 208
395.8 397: 181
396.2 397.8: 176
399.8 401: 202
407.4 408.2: 208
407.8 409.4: 196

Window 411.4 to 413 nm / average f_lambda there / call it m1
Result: 200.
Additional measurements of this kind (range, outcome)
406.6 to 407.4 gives 220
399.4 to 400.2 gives 209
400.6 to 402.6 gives 207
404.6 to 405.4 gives 214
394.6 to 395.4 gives 218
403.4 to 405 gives 214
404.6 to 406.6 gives 214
